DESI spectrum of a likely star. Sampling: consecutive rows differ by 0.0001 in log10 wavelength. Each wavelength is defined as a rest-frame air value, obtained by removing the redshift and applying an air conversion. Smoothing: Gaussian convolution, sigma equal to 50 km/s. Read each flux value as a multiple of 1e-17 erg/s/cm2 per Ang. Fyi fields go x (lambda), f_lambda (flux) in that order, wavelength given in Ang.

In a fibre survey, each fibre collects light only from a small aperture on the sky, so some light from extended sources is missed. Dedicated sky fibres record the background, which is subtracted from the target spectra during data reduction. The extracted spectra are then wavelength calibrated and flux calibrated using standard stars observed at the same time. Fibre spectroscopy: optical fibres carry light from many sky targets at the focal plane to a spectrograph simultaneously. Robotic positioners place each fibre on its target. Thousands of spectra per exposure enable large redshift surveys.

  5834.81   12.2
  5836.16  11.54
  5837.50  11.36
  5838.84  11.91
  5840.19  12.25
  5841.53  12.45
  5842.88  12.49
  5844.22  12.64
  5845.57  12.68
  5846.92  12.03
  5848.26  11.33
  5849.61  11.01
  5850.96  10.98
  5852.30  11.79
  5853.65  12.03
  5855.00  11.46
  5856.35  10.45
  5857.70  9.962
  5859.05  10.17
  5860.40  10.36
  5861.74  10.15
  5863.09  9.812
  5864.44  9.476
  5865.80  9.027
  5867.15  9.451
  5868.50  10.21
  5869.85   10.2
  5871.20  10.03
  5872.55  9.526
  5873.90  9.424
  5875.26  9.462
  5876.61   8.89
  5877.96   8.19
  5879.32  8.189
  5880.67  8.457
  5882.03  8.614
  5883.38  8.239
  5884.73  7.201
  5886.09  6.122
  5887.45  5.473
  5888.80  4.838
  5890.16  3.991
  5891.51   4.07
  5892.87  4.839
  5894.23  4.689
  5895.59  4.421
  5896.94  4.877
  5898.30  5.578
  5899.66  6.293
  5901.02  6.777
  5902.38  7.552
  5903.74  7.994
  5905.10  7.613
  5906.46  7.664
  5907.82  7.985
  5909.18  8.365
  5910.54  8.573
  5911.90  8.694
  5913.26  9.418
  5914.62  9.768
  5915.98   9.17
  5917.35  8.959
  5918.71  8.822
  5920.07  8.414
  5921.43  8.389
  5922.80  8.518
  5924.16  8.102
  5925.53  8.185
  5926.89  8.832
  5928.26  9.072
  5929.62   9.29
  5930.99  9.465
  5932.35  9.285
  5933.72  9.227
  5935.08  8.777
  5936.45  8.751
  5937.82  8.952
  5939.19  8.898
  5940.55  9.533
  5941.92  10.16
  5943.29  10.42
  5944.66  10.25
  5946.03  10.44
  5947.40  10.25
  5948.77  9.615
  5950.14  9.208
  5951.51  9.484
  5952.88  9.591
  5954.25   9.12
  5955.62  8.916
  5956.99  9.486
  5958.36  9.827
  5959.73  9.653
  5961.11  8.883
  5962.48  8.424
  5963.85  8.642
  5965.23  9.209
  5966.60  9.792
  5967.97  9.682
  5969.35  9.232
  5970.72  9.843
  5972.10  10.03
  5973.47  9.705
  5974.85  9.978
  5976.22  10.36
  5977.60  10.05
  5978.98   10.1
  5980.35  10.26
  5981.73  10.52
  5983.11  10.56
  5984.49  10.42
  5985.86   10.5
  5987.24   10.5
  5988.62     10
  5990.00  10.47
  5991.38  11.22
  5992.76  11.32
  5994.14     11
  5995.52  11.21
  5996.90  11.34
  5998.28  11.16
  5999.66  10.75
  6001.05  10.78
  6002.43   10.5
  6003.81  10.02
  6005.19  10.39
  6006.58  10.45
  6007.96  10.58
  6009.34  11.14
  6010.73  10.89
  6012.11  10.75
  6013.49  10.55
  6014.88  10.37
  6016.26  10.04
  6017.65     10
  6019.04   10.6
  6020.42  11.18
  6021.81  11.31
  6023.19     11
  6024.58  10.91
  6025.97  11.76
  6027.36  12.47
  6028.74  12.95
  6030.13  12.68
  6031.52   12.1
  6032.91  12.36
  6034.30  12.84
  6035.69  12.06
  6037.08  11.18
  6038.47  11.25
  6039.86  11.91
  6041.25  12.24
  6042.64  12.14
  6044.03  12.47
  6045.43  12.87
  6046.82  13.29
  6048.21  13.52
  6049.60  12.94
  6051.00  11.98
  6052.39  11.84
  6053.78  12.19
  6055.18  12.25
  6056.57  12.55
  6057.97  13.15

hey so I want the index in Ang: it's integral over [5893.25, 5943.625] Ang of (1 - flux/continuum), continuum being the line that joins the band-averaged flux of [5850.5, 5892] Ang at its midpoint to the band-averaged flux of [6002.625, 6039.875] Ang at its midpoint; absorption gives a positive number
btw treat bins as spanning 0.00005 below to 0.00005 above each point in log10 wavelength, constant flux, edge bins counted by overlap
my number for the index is 7.5 Ang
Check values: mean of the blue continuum 8.92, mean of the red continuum 11.2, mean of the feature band 8.22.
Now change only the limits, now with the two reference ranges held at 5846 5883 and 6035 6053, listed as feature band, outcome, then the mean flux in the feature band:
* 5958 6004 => 5.3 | 10.2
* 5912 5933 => 3.6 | 8.91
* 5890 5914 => 8.7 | 6.7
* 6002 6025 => 2.5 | 10.6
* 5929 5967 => 5.7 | 9.41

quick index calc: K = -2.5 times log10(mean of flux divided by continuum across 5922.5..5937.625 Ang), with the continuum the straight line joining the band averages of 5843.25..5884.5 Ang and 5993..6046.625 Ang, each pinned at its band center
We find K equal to 0.20 mag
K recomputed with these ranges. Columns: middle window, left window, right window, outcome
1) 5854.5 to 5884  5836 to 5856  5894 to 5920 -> 0.079 mag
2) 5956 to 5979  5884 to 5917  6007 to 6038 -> -0.031 mag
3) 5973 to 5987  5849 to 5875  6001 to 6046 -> 0.082 mag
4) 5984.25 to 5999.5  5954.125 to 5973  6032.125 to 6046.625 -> -0.045 mag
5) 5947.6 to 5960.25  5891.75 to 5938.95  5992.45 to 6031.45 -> -0.034 mag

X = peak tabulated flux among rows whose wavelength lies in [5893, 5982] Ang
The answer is 10.52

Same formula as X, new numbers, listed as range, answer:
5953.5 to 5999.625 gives 11.34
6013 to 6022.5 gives 11.31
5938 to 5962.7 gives 10.44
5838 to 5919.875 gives 12.68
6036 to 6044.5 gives 12.47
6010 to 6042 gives 12.95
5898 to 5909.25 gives 8.365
